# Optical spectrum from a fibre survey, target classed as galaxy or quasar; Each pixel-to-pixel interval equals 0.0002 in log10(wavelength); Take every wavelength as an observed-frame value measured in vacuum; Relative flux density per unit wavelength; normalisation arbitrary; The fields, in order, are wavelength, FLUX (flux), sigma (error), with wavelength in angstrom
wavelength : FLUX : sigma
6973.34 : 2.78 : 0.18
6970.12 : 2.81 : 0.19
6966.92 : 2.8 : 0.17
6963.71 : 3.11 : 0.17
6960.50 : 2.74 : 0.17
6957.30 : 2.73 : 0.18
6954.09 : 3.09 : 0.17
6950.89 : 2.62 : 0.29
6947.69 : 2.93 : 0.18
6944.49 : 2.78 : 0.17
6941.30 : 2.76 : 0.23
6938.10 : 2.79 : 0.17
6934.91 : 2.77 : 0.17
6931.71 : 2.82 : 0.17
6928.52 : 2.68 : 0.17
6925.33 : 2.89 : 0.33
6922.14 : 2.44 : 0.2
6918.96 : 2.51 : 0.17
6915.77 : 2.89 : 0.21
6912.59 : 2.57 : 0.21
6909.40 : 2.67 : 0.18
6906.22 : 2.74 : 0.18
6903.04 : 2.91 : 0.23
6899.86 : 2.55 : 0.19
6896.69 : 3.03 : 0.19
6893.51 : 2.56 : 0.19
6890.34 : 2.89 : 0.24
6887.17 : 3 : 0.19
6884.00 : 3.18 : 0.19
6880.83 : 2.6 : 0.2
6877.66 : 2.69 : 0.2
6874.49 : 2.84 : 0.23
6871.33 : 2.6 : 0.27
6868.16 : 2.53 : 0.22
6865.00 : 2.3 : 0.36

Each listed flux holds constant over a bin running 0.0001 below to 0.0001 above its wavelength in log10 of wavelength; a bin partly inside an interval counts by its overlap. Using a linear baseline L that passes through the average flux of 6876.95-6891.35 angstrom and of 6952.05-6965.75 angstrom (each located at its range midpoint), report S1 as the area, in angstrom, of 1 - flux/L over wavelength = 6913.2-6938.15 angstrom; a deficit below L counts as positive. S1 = 1.6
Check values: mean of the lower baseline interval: 2.88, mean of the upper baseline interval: 2.9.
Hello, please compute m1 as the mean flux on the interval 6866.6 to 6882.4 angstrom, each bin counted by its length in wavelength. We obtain 2.65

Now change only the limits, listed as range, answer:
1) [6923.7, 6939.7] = 2.79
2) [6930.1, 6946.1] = 2.78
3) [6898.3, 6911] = 2.72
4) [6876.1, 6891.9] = 2.87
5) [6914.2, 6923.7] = 2.61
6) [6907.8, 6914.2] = 2.62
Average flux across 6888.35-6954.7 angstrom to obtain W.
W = 2.75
